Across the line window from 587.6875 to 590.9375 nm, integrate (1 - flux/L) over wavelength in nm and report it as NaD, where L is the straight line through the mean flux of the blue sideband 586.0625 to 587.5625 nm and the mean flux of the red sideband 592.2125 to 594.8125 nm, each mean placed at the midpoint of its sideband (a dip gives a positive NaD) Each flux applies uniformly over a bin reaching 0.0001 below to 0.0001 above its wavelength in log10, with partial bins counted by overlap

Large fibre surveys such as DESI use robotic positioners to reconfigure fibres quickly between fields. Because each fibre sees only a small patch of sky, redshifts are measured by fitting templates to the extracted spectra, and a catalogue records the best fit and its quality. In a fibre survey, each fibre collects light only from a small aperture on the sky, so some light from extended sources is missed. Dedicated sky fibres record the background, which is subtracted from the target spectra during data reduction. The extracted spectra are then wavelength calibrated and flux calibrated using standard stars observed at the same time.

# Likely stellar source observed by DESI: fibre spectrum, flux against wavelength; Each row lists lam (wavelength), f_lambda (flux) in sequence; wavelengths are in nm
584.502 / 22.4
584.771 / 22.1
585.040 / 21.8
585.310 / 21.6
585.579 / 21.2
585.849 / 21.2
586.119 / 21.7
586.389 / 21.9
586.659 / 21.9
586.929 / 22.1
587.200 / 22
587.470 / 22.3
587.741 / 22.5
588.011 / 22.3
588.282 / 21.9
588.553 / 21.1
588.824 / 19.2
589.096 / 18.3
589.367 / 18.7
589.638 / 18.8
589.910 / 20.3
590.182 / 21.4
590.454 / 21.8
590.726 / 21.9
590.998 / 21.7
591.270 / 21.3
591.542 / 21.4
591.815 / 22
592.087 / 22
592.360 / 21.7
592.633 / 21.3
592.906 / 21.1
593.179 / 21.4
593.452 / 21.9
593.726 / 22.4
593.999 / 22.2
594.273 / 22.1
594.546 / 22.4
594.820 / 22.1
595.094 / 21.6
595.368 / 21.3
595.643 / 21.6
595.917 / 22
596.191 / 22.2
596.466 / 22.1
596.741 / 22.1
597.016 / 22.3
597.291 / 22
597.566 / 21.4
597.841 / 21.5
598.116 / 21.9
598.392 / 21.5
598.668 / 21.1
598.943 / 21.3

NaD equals 0.189 nm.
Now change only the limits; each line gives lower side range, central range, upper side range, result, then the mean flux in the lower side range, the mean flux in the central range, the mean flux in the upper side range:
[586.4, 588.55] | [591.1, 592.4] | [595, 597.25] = 0.02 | 22.1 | 21.7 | 21.9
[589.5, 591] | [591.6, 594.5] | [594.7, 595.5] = -0.06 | 20.9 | 21.8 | 21.7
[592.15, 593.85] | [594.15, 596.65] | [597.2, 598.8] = -0.04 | 21.6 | 21.9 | 21.6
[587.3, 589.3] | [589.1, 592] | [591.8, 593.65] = 0.07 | 21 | 20.8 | 21.6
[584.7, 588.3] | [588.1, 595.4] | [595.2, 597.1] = 0.22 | 21.9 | 21.2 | 21.9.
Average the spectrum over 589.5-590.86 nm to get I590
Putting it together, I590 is 20.8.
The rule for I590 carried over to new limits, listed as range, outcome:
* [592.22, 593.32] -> 21.4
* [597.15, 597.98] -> 21.7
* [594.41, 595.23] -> 22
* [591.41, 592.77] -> 21.7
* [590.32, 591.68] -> 21.6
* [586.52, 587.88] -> 22.2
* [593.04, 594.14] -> 22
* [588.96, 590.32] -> 19.5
